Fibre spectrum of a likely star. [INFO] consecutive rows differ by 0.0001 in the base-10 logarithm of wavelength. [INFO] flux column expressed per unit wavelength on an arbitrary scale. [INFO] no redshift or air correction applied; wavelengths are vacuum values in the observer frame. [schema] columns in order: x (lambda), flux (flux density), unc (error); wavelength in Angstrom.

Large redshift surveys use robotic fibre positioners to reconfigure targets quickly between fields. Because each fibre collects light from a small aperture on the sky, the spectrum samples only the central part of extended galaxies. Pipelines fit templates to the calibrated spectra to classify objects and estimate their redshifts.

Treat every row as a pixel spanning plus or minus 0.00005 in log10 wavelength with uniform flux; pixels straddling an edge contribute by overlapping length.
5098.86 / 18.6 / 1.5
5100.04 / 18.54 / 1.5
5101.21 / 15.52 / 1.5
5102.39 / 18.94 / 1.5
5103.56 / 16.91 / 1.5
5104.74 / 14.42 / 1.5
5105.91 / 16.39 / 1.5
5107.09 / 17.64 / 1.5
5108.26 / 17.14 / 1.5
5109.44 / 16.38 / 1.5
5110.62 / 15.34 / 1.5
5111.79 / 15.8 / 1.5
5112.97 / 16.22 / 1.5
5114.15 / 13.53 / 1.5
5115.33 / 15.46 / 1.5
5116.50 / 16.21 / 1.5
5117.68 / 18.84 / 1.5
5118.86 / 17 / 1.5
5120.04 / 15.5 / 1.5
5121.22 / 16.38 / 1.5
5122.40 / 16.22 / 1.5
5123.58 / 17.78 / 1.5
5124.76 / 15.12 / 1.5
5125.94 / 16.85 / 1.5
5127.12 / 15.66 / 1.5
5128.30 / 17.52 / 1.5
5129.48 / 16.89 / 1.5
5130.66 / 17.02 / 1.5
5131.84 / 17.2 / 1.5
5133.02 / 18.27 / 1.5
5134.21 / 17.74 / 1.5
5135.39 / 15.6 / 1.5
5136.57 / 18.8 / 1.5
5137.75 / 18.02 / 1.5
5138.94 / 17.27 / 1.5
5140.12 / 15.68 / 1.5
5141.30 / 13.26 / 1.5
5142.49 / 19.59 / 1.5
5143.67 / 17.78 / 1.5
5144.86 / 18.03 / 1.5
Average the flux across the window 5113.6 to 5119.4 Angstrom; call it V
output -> 16.2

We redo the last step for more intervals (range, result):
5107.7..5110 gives 16.7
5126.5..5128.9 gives 16.6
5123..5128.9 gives 16.6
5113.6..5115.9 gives 14.5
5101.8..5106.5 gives 16.7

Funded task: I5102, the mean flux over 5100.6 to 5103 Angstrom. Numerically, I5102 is 17.3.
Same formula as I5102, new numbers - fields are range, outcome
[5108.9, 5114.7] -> 15.5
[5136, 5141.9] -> 16.6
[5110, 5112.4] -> 15.6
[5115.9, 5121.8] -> 16.8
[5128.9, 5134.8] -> 17.4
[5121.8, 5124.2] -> 17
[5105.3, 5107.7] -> 17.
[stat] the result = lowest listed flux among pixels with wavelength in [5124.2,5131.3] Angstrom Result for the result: 15.12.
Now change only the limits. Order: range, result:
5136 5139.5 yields 17.27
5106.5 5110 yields 16.38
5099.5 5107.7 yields 14.42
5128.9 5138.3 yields 15.6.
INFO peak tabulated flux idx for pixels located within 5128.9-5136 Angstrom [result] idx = 18.27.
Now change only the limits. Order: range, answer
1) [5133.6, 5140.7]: 18.8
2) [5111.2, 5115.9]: 16.22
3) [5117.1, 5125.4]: 18.84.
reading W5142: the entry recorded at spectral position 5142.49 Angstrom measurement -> 19.59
